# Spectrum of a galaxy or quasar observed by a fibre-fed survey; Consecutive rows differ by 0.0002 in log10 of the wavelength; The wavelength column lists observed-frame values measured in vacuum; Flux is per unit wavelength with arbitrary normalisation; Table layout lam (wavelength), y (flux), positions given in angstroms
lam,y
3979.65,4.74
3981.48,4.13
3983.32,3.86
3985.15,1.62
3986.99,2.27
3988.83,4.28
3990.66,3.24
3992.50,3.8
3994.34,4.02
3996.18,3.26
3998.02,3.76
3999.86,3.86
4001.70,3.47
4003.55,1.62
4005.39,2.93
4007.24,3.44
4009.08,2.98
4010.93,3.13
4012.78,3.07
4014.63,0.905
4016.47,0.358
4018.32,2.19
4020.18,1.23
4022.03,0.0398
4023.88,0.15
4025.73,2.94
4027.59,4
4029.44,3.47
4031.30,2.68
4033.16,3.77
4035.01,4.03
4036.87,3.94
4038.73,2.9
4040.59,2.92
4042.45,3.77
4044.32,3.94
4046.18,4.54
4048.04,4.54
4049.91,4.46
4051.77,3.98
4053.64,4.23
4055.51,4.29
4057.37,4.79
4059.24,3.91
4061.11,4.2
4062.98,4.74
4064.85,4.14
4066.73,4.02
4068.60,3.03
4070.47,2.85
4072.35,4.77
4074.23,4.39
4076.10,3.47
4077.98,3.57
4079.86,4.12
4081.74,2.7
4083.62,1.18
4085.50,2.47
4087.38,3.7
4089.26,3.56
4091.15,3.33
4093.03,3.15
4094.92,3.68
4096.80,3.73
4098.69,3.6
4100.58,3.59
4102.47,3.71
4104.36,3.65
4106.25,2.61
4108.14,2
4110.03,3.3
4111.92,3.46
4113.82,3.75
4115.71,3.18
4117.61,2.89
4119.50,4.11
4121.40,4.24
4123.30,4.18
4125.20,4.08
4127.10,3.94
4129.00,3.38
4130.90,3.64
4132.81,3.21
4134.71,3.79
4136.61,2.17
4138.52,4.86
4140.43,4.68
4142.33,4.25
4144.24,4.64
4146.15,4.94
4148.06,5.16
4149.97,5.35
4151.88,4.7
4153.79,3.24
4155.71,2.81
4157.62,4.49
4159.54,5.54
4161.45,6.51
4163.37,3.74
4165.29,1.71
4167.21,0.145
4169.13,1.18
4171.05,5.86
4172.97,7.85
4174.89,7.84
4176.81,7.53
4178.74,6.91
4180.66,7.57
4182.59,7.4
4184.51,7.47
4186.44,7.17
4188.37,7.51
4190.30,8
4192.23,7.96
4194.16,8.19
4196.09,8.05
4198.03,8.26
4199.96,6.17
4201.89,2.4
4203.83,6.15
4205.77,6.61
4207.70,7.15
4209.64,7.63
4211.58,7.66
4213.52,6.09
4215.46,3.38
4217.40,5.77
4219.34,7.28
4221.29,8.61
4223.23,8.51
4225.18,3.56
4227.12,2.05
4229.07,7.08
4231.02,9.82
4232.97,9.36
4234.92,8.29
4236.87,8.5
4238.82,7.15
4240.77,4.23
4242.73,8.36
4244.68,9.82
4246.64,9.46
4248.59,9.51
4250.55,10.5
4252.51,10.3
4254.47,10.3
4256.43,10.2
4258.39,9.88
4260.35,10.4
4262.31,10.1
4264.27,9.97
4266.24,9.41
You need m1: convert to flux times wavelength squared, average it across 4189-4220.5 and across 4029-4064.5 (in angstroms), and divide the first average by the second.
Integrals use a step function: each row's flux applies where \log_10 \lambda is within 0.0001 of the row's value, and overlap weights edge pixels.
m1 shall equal 1.82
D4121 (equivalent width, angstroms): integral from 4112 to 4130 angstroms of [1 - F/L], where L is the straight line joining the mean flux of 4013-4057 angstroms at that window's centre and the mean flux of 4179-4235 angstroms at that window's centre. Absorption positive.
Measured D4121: 4.5 angstroms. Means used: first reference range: 3.04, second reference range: 6.91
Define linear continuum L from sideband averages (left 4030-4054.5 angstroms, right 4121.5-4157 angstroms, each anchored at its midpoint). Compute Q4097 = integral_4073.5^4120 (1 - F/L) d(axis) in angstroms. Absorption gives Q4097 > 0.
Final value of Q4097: 7.7 angstroms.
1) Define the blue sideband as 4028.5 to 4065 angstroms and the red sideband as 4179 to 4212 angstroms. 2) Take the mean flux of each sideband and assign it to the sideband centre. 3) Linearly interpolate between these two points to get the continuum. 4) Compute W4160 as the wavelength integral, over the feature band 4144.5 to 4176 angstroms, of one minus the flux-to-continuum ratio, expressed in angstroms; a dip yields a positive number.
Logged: 9.5 angstroms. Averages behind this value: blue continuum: 3.96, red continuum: 7.12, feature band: 4.46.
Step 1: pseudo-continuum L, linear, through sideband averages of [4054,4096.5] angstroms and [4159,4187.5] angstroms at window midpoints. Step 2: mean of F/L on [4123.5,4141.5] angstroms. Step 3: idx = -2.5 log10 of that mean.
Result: 0.26 mag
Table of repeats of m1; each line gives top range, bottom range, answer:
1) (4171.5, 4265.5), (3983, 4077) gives 2.56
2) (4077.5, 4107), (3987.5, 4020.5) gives 1.19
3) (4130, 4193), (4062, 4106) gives 1.52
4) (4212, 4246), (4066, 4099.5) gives 2.20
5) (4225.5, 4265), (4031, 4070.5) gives 2.42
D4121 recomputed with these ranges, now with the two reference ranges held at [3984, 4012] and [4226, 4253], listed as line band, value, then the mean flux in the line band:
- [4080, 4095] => 6.06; 2.99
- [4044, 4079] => 2.81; 4.1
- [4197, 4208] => 1.92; 6.07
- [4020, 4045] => 6.67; 2.88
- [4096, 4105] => 2.76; 3.65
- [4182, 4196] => -1.22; 7.71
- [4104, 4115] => 4.76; 3.1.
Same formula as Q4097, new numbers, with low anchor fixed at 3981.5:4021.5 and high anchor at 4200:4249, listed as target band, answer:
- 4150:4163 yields 2.56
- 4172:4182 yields -2.43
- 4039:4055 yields -1.48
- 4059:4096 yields 5.77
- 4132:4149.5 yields 3.81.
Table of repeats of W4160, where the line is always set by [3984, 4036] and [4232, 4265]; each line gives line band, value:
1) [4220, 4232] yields 2.74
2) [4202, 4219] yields 4.20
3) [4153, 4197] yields 8.58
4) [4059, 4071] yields 0.98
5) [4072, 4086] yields 3.90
